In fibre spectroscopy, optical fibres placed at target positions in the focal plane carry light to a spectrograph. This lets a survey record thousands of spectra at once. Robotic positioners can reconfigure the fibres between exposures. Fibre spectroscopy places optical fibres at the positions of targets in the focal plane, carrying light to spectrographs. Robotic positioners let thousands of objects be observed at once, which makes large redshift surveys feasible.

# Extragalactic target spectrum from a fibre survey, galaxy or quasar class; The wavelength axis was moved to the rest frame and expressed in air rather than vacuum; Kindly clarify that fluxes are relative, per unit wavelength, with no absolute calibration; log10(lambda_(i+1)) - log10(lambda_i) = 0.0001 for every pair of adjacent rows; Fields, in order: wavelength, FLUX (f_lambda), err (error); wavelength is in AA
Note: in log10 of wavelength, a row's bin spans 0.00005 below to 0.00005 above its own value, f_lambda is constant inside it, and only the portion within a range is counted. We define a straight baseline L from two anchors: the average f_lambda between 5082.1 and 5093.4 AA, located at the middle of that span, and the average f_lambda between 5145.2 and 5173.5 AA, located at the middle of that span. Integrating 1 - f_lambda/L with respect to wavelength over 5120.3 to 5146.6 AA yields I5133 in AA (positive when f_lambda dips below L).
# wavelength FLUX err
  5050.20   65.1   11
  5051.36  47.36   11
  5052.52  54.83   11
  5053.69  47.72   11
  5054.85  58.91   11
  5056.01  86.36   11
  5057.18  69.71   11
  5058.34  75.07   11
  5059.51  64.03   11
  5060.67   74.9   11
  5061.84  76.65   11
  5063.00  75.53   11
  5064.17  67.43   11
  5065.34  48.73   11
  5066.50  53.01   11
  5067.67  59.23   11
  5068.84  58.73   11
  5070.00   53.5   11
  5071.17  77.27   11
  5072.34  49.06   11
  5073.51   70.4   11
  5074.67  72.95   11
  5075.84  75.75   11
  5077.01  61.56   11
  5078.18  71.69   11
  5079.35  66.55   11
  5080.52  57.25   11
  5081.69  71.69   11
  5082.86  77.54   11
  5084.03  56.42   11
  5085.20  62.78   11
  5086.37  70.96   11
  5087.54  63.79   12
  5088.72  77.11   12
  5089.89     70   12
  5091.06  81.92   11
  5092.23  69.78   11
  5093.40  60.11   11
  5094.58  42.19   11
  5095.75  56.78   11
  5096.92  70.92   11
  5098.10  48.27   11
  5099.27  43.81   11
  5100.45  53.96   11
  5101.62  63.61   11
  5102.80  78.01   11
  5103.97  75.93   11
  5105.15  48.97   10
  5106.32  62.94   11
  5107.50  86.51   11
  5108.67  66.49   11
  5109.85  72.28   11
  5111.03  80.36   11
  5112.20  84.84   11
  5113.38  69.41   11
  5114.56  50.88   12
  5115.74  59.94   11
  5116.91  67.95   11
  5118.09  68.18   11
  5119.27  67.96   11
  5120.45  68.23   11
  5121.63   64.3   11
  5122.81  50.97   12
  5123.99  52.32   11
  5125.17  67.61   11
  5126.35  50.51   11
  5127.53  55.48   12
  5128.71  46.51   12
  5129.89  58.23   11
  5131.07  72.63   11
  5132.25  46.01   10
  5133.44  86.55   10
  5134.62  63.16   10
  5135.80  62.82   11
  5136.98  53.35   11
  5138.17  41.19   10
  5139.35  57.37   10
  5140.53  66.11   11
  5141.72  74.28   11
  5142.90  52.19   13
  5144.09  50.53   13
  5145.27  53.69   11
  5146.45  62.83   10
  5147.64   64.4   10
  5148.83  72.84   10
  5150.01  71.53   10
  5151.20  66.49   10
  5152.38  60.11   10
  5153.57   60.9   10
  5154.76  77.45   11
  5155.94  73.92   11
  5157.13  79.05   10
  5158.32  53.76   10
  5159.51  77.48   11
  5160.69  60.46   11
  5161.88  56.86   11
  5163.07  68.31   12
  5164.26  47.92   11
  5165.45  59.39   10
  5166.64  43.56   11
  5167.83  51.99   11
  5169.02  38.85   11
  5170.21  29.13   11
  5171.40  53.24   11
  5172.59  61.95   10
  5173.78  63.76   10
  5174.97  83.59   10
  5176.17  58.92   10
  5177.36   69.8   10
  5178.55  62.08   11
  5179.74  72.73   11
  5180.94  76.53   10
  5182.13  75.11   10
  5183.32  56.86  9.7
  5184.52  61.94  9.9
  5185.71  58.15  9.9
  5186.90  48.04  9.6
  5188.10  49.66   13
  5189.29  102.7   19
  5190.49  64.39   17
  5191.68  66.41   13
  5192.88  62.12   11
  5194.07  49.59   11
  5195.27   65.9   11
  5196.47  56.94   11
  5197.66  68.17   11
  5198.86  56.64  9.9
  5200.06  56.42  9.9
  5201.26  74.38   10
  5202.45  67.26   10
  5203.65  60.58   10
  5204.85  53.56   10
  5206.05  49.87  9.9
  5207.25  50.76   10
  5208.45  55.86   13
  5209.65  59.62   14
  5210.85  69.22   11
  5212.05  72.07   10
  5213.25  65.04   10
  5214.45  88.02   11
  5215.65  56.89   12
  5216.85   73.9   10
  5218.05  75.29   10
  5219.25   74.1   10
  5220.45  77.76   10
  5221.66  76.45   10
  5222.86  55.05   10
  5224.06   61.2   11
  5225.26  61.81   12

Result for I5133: 2.0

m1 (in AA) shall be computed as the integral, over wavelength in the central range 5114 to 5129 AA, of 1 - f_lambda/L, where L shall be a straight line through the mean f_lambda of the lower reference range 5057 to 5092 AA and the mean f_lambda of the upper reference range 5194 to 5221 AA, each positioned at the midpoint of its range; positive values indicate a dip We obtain 1.50 AA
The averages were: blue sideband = 67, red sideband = 64.5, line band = 59.6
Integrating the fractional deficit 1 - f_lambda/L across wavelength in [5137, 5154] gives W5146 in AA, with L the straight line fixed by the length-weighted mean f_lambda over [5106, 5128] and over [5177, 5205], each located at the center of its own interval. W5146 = 1.1 AA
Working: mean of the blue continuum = 65.7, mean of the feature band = 60.8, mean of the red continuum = 64.1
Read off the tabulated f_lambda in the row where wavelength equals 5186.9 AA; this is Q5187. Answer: 48.04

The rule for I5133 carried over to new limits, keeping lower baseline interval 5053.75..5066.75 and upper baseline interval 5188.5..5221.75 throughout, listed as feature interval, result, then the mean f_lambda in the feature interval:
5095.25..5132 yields 2.1 AA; 63.2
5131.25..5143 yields 1.0 AA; 61.1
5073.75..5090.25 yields -0.2 AA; 68.3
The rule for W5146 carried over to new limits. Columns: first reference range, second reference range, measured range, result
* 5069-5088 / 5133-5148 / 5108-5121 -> -1.27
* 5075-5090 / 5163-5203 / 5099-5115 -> -0.33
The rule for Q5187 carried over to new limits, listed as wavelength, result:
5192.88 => 62.12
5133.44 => 86.55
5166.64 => 43.56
